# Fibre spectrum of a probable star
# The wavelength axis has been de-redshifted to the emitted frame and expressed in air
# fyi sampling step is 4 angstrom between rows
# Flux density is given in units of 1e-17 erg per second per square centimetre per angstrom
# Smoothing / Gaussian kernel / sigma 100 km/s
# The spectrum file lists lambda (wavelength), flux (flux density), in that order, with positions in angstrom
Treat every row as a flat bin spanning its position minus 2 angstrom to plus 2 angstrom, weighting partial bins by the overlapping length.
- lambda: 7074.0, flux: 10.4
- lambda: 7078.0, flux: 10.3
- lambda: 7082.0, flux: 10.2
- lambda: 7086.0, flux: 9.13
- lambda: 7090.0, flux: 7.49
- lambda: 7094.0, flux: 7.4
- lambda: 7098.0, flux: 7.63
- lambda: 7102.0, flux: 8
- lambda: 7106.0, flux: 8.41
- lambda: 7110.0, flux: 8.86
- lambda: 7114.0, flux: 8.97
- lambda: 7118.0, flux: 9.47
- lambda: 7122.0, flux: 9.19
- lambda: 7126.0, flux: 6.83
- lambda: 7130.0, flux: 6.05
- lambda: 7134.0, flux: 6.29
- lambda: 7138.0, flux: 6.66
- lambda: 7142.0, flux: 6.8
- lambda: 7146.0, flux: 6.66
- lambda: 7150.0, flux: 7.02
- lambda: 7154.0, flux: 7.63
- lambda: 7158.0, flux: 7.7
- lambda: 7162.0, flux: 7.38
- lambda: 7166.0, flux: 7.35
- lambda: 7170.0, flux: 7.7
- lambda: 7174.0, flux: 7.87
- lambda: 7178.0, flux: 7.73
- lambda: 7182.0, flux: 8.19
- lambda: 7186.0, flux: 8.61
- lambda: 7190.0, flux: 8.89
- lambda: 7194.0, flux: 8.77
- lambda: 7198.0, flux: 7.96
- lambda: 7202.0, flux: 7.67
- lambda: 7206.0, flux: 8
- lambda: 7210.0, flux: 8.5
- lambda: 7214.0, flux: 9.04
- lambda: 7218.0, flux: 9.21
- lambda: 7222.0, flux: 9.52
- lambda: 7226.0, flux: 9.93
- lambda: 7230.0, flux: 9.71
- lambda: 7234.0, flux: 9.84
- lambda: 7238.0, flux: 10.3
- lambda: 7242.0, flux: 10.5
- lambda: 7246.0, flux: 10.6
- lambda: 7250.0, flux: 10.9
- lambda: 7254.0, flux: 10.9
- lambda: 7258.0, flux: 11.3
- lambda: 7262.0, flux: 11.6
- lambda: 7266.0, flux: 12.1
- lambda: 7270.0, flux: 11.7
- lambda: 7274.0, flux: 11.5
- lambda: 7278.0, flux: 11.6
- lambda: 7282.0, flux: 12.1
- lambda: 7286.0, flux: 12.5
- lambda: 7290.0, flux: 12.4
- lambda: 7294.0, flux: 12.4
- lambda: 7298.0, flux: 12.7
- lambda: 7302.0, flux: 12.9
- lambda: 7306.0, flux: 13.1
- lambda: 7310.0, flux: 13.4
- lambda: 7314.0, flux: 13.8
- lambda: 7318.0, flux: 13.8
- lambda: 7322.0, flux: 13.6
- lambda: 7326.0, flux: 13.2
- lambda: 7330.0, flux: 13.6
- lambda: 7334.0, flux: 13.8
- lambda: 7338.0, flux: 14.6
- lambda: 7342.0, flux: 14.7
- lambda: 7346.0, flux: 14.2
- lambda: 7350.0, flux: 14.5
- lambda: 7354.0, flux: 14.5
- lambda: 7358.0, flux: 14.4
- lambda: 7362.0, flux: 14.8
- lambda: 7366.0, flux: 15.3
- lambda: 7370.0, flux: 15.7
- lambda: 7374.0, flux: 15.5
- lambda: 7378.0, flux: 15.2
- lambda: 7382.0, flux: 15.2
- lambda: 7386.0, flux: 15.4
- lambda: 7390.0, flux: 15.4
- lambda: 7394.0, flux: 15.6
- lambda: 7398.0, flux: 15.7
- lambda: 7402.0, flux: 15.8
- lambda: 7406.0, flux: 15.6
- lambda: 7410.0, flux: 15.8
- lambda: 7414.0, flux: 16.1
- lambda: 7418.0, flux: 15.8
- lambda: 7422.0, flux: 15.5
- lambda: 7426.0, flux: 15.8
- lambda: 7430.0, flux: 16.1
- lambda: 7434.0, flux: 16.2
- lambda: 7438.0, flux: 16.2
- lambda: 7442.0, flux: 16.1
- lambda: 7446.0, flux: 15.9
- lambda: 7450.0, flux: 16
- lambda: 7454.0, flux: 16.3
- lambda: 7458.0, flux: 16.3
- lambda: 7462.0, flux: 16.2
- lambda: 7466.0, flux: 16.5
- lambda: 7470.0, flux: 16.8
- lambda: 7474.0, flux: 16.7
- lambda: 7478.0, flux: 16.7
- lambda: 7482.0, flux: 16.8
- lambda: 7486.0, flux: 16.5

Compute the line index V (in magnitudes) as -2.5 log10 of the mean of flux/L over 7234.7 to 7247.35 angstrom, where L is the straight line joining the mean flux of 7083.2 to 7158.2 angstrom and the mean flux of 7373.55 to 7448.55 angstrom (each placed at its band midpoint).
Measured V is 0.07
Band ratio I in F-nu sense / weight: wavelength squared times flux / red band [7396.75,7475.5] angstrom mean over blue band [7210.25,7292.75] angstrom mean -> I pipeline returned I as 1.56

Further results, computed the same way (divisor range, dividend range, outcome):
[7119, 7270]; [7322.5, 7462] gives 1.85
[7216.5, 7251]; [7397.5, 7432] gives 1.65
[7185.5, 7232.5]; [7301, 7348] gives 1.61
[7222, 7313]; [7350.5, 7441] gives 1.39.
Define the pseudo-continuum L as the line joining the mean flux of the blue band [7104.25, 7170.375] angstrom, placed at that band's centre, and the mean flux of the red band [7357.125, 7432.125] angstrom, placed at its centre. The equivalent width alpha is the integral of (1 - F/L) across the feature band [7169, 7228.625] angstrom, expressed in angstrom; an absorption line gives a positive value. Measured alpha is 6.0 angstrom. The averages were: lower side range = 7.58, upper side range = 15.5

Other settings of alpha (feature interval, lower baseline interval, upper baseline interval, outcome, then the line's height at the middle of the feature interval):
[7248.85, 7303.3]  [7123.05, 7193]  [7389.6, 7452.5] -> -3.36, 11.2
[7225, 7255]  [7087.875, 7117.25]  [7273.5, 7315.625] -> 2.70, 11.3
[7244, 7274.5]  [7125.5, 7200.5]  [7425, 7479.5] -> -2.62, 10.4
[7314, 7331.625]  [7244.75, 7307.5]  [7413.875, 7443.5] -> -0.59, 13.1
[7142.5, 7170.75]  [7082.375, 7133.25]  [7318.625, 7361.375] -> 6.30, 9.4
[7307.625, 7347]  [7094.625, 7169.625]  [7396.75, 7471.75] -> -2.42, 13.1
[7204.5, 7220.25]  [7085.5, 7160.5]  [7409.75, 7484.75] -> 2.04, 10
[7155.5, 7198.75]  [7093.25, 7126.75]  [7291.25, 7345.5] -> 8.78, 10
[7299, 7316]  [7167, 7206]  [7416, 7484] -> -2.04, 11.8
